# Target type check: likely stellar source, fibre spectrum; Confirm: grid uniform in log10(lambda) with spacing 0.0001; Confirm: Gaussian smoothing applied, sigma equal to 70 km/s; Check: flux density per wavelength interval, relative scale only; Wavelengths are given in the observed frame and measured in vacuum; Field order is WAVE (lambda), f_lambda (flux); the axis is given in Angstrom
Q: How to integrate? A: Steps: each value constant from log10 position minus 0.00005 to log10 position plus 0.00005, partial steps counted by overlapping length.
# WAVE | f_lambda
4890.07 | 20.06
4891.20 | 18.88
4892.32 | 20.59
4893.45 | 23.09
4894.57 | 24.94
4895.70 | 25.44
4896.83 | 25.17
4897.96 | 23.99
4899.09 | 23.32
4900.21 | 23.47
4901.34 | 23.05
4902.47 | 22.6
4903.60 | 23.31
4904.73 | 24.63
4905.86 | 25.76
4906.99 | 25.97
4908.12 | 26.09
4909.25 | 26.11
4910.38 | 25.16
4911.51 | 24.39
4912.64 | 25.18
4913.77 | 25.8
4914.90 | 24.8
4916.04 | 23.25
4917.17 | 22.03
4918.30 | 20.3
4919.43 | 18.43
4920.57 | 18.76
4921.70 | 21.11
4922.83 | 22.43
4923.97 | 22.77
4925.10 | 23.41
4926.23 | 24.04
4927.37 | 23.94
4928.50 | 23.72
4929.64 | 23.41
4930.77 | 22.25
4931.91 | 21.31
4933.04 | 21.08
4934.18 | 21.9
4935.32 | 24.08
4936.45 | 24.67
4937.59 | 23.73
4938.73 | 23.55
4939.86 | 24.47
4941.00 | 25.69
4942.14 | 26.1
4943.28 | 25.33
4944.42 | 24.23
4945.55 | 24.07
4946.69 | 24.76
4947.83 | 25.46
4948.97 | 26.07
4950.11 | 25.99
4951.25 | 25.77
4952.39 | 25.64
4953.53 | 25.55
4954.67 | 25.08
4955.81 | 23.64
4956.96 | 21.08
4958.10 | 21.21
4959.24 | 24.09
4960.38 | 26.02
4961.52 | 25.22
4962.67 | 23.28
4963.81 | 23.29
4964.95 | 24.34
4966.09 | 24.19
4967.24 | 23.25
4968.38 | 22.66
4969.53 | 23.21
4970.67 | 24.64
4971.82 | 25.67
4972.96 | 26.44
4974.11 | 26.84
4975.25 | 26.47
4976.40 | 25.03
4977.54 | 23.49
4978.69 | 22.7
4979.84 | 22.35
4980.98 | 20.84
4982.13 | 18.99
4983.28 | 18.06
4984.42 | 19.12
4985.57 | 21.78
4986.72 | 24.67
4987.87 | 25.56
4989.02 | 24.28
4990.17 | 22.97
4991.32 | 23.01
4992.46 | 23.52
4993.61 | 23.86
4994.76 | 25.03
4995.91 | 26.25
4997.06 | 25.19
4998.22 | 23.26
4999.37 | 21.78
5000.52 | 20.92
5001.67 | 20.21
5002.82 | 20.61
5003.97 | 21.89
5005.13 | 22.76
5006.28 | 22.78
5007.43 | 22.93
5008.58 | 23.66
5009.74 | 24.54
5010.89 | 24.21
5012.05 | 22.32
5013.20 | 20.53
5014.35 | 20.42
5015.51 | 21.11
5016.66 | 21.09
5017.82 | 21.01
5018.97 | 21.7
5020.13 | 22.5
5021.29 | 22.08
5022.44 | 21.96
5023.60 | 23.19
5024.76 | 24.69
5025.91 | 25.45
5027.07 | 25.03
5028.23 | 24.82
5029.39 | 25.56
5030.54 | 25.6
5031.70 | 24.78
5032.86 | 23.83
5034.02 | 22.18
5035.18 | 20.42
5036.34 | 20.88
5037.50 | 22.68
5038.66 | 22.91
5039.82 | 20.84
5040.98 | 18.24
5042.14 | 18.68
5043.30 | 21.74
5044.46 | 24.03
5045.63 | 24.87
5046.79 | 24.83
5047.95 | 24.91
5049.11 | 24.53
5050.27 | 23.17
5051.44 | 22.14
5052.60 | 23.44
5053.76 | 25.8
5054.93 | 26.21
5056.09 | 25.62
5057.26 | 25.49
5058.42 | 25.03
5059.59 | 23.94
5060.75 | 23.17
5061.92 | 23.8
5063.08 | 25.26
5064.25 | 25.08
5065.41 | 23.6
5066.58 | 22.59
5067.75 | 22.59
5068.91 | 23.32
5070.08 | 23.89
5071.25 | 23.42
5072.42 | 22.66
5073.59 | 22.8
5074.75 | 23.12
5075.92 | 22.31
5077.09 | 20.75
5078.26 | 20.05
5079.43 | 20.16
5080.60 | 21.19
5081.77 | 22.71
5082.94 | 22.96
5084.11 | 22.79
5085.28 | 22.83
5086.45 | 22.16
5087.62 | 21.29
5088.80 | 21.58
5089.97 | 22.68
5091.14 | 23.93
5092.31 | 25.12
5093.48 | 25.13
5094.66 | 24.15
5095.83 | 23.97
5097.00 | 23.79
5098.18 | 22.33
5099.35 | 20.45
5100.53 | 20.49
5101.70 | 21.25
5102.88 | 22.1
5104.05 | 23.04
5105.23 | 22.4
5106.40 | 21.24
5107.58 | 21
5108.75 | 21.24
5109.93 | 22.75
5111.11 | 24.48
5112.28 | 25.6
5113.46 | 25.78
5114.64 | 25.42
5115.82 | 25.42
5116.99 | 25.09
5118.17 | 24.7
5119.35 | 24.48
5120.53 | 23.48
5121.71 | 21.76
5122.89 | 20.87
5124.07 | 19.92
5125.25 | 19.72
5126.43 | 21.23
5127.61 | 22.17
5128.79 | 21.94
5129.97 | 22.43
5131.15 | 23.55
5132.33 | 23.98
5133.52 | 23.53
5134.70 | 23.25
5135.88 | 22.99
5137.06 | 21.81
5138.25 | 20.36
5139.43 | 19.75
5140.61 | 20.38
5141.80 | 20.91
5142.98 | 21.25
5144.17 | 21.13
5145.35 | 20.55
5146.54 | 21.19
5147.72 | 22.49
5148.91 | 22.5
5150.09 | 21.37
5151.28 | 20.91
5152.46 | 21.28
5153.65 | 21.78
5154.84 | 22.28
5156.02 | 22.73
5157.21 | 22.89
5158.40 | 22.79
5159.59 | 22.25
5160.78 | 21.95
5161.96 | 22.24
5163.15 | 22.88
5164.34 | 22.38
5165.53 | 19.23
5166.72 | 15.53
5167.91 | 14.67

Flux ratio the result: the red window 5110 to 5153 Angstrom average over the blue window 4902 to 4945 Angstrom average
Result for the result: 0.95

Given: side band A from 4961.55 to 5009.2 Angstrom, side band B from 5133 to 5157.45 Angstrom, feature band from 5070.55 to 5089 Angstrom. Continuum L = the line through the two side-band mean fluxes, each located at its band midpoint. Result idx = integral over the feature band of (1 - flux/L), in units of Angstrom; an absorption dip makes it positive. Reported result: 0.2 Angstrom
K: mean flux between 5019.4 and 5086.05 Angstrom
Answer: 23.2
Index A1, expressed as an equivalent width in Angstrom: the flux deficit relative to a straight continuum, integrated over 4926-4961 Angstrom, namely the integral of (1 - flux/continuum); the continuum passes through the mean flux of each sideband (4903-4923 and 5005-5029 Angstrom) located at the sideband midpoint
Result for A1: -1.2 Angstrom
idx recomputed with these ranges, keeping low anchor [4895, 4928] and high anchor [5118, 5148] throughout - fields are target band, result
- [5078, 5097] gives -0.4 Angstrom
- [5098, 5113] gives -0.1 Angstrom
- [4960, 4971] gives -0.4 Angstrom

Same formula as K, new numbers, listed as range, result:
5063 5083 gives 22.6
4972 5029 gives 23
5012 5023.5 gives 21.5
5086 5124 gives 23.1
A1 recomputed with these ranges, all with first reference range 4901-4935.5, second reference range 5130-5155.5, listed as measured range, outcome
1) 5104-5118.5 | -1.13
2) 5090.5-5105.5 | -0.58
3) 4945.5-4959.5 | -0.91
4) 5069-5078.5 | -0.11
